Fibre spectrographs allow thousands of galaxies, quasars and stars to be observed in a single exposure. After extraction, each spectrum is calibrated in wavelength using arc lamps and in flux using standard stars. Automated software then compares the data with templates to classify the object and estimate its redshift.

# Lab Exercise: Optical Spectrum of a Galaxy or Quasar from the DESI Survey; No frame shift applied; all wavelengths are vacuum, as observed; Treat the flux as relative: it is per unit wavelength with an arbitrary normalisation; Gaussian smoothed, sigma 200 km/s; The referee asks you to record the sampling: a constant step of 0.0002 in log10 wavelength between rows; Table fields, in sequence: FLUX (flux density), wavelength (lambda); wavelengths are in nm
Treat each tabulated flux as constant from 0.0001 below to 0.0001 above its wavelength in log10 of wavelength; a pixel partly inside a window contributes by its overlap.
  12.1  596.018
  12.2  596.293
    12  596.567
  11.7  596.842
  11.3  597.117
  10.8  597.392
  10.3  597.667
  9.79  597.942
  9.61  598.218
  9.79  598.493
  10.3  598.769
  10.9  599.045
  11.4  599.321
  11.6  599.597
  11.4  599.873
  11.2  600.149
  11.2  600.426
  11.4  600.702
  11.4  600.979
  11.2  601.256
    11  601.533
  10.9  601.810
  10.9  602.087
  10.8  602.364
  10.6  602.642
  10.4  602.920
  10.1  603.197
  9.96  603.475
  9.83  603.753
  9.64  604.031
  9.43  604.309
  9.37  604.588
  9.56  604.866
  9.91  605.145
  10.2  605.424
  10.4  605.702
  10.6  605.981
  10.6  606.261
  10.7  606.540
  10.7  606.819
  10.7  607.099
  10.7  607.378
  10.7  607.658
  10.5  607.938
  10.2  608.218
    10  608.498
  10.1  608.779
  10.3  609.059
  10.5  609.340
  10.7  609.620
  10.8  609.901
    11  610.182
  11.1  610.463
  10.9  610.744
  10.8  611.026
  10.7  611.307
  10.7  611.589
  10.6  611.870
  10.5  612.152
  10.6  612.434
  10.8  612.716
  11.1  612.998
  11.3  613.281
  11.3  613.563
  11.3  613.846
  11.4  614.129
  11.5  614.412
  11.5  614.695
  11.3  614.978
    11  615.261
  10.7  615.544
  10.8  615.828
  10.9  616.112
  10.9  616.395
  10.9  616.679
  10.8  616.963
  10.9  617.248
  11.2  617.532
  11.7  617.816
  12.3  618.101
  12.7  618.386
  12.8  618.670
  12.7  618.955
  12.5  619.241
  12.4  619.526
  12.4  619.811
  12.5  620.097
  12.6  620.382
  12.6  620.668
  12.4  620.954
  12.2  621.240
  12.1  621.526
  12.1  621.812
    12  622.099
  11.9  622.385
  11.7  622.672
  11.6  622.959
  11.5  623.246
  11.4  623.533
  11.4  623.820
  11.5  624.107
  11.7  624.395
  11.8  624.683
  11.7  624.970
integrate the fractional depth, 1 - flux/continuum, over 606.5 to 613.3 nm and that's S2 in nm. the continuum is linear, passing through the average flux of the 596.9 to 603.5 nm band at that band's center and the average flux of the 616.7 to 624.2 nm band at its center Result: 0.42 nm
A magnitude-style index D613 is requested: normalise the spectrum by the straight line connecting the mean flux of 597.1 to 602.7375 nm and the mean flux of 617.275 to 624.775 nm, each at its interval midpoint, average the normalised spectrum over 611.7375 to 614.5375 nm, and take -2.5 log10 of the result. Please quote 0.05 mag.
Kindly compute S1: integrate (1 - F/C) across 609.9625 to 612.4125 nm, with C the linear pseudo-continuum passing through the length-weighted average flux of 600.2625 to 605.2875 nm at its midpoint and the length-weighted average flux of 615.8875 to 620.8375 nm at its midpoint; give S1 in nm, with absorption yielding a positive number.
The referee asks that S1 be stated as 0.10 nm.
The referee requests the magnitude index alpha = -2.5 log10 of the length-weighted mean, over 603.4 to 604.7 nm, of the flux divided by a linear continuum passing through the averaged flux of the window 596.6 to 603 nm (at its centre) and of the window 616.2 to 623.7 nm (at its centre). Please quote 0.15 mag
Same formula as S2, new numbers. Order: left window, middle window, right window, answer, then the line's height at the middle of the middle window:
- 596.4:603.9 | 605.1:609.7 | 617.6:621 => 0.39 nm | 11.4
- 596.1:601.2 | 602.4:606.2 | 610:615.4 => 0.34 nm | 11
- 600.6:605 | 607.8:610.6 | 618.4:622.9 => 0.14 nm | 11.1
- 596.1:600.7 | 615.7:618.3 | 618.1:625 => 0.15 nm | 11.9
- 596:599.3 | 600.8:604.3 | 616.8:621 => 0.20 nm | 11.2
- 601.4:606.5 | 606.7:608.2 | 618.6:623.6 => 0.00 nm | 10.6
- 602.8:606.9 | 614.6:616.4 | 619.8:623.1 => 0.06 nm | 11.4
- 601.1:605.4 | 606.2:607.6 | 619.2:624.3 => -0.01 nm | 10.6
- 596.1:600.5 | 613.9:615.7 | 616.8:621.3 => 0.10 nm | 11.9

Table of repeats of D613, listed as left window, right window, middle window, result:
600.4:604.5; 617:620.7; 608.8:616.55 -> 0.06 mag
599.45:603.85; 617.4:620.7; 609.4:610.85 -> 0.07 mag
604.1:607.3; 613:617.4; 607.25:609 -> 0.01 mag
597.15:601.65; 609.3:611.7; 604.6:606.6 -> 0.06 mag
